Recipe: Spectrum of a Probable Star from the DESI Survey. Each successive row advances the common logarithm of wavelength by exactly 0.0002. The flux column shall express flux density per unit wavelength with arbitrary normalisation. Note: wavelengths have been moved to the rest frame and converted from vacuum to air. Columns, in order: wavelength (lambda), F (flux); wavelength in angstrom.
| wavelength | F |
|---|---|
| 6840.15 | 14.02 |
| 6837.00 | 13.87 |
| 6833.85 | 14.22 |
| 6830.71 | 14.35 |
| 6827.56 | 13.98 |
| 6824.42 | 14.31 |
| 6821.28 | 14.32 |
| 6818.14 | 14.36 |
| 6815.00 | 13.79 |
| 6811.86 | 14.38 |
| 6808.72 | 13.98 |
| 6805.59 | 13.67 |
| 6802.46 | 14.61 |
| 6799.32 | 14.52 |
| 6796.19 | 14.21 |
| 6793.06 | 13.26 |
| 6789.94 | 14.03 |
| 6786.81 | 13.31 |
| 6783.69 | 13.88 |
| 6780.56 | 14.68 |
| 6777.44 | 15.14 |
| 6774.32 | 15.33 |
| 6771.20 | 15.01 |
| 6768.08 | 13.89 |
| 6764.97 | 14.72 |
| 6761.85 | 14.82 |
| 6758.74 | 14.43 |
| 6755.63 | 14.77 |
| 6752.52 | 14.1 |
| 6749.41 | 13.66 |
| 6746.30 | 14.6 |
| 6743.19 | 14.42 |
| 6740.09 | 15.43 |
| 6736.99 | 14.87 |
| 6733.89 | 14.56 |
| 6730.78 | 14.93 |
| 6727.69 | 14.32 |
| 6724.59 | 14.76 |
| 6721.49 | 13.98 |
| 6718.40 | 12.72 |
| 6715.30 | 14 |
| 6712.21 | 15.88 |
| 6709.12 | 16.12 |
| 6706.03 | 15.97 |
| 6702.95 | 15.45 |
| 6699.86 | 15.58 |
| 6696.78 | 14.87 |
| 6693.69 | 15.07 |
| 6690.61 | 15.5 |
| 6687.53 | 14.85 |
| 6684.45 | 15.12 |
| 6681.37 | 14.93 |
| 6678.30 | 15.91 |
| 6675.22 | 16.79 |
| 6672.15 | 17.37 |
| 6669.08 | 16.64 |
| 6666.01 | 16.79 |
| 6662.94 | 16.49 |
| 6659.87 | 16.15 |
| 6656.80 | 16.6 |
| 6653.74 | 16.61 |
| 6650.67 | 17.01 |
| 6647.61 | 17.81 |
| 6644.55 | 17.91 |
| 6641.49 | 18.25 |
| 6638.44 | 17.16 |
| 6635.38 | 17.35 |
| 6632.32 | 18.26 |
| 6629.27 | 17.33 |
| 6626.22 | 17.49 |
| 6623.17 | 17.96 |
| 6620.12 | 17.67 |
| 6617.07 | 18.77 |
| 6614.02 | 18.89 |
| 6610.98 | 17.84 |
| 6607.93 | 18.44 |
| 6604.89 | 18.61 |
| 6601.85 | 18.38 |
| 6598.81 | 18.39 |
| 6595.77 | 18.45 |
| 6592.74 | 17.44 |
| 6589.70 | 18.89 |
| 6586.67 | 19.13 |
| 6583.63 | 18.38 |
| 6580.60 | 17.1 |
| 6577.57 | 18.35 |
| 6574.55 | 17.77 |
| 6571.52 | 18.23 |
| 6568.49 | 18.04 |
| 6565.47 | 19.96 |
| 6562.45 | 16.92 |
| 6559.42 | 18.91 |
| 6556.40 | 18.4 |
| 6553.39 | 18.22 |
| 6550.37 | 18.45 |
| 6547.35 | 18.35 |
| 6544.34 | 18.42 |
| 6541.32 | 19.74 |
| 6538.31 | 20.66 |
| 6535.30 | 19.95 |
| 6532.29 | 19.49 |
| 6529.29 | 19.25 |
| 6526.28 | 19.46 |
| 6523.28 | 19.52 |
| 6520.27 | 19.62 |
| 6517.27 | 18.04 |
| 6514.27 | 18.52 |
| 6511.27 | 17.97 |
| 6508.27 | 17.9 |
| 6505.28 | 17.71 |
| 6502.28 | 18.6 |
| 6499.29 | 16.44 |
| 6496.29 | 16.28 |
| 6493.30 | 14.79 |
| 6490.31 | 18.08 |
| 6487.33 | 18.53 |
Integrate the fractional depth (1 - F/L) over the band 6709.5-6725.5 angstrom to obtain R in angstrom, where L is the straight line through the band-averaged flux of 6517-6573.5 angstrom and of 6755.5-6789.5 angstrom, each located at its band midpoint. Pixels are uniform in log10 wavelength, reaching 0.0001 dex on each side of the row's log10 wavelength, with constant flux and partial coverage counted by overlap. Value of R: 1.2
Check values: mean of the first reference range 18.9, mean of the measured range 14.4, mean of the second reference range 14.5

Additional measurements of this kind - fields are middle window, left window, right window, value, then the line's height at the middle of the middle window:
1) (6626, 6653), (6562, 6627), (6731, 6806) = -0.51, 17.3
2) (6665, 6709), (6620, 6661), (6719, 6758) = 0.68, 16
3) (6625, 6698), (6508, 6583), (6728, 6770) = -1.11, 16.3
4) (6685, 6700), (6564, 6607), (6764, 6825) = 1.05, 16.3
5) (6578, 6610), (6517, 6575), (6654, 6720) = -0.92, 17.8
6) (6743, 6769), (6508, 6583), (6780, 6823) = 0.86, 14.9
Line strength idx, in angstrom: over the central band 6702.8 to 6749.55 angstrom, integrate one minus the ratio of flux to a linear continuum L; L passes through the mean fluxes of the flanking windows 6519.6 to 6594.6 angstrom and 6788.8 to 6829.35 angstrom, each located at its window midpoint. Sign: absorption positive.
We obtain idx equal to 2.7 angstrom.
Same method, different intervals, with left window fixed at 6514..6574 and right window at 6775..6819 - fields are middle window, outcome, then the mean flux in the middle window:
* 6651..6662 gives 0.2 angstrom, 16.5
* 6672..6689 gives 0.7 angstrom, 15.7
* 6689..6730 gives 2.2 angstrom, 14.9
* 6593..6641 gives -1.4 angstrom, 18.1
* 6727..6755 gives 1.2 angstrom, 14.6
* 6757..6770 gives 0.3 angstrom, 14.5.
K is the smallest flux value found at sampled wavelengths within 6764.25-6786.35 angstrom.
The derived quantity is 13.88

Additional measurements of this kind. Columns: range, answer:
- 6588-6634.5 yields 17.33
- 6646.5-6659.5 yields 16.6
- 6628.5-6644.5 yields 17.16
